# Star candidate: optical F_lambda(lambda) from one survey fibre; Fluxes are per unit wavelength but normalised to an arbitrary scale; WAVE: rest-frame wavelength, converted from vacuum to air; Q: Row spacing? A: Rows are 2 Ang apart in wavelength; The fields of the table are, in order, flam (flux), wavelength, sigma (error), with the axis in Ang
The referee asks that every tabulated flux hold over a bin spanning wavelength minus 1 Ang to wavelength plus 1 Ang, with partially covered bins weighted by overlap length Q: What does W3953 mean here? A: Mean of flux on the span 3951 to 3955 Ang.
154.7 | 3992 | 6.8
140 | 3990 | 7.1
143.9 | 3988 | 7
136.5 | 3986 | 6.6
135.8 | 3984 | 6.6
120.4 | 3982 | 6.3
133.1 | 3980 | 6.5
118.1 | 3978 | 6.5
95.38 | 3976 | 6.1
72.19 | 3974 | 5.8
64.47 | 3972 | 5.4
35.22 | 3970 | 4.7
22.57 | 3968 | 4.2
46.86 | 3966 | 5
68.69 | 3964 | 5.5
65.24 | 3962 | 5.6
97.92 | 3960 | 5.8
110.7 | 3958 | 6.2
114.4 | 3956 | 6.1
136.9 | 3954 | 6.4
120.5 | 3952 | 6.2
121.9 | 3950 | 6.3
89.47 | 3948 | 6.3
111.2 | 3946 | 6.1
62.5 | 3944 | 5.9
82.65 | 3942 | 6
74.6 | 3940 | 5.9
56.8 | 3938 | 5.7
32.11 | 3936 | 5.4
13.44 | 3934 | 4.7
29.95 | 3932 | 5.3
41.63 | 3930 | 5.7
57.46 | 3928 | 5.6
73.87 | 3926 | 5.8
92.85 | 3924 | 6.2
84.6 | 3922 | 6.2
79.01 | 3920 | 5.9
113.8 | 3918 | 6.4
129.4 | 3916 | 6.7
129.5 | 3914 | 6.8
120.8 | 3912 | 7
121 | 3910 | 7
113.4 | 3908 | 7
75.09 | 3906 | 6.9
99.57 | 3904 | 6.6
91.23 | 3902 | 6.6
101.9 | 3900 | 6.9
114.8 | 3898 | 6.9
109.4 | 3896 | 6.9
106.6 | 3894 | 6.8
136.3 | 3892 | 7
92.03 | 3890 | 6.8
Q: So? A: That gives 129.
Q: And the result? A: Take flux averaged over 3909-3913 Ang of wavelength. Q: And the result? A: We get 121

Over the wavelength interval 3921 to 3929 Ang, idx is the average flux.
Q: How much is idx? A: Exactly 77.2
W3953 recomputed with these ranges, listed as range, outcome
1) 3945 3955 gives 116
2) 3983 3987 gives 136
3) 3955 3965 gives 91.4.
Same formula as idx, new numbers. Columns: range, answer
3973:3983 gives 108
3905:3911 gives 103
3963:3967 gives 57.8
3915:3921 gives 107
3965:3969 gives 34.7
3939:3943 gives 78.6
